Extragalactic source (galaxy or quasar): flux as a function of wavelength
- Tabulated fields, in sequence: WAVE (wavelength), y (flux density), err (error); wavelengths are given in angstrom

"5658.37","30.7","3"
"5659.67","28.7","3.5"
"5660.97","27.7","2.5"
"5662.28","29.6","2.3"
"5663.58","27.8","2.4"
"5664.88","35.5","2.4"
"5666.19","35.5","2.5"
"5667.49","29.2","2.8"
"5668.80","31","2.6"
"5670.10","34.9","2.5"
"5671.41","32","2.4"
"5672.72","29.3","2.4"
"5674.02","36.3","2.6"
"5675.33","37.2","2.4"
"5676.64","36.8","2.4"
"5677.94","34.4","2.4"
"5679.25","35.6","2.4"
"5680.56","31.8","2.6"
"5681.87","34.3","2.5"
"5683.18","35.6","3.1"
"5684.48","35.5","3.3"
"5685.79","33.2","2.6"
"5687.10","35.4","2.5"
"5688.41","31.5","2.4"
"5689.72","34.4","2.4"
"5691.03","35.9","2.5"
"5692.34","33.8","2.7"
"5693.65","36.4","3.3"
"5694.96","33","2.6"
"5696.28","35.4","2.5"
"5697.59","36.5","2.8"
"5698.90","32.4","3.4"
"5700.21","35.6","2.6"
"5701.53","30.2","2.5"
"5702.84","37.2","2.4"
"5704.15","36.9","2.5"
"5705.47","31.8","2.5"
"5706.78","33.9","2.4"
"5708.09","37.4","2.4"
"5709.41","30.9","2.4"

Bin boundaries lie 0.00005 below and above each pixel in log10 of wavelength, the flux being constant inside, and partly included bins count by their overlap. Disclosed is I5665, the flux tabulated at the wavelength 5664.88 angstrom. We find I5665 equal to 35.5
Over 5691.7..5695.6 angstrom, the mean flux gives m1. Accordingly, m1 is 34.4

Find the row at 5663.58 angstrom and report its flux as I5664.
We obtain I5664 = 27.8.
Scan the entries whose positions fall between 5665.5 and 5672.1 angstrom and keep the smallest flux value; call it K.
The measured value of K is 29.2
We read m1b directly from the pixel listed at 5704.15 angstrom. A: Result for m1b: 36.9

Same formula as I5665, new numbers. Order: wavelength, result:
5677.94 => 34.4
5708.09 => 37.4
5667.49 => 29.2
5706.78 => 33.9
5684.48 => 35.5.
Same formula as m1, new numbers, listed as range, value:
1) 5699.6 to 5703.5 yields 34.3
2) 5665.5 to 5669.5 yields 32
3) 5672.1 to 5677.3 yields 35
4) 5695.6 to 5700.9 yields 34.9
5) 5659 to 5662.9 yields 28.7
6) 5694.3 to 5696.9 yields 34.1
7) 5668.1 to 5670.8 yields 32.8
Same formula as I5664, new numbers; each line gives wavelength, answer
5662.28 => 29.6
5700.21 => 35.6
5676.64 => 36.8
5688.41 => 31.5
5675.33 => 37.2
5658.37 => 30.7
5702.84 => 37.2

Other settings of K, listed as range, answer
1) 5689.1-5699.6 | 32.4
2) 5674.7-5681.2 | 31.8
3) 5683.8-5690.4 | 31.5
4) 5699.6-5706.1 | 30.2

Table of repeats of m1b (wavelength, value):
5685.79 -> 33.2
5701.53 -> 30.2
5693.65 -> 36.4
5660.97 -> 27.7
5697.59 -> 36.5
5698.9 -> 32.4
